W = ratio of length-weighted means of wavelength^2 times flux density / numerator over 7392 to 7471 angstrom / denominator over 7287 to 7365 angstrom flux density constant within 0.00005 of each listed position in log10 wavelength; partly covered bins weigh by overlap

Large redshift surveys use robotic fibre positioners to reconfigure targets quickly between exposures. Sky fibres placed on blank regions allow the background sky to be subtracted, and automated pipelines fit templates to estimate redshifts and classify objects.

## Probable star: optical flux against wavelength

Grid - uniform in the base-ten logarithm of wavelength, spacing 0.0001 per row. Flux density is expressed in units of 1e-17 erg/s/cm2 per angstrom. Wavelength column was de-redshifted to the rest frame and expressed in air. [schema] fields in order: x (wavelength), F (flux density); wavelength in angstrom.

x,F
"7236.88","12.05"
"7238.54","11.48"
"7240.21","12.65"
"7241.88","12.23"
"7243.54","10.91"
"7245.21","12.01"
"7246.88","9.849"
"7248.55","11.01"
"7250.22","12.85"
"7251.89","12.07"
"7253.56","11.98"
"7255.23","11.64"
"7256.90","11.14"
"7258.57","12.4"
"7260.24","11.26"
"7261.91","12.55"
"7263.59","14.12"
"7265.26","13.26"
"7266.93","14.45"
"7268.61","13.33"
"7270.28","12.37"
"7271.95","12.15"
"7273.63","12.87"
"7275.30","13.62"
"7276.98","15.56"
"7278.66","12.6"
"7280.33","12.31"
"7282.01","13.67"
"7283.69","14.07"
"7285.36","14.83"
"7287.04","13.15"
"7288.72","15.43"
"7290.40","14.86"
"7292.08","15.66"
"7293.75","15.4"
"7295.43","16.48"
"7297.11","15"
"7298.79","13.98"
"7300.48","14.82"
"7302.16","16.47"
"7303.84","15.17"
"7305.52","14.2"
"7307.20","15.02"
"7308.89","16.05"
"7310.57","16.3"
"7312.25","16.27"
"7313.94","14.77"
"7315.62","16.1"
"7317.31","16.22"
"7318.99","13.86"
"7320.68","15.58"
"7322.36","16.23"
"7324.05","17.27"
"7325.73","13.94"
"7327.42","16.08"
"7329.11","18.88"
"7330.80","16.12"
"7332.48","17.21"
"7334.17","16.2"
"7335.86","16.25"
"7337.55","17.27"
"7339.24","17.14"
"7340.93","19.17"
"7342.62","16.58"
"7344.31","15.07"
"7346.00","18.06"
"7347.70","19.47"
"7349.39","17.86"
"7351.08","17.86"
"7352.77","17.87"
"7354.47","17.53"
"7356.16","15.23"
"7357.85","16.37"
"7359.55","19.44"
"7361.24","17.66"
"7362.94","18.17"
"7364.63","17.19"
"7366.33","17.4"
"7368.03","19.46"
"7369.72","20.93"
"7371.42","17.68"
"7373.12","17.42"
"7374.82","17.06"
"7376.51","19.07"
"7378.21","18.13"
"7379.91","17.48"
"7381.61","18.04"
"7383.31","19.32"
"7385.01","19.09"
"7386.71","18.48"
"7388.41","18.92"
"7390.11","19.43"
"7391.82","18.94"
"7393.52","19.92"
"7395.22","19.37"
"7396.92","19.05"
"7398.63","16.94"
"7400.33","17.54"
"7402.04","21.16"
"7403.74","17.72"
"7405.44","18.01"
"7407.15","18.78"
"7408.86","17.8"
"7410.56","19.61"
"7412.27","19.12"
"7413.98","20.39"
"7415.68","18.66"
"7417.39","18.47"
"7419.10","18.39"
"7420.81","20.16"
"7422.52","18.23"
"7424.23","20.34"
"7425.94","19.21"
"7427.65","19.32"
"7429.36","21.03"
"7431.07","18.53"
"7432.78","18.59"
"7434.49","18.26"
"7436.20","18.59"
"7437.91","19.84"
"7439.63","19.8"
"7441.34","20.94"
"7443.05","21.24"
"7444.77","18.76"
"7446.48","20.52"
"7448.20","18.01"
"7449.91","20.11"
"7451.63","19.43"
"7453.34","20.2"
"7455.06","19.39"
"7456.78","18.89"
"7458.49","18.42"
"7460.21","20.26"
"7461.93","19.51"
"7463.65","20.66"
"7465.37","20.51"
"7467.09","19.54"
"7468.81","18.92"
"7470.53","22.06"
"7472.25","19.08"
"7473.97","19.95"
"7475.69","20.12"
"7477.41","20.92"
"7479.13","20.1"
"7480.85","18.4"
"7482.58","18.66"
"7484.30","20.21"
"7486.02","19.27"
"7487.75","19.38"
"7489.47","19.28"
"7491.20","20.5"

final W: 1.22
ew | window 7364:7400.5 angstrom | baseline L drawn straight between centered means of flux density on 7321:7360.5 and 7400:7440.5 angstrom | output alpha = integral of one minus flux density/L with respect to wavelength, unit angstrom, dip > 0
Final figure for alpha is -0.8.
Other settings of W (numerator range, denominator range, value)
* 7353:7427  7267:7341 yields 1.25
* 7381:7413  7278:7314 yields 1.30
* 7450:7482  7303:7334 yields 1.30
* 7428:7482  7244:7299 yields 1.56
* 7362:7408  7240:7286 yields 1.52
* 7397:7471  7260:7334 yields 1.35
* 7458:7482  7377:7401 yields 1.09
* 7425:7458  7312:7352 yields 1.21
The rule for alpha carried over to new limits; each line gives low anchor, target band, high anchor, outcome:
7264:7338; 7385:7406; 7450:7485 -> -1.31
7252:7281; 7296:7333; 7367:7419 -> -1.62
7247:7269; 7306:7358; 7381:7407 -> -2.29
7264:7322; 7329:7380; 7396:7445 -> -2.61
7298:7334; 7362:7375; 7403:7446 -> -0.59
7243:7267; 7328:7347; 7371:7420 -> -1.42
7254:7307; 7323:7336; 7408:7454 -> -0.71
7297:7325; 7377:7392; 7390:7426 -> -0.44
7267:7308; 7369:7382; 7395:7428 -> -0.48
